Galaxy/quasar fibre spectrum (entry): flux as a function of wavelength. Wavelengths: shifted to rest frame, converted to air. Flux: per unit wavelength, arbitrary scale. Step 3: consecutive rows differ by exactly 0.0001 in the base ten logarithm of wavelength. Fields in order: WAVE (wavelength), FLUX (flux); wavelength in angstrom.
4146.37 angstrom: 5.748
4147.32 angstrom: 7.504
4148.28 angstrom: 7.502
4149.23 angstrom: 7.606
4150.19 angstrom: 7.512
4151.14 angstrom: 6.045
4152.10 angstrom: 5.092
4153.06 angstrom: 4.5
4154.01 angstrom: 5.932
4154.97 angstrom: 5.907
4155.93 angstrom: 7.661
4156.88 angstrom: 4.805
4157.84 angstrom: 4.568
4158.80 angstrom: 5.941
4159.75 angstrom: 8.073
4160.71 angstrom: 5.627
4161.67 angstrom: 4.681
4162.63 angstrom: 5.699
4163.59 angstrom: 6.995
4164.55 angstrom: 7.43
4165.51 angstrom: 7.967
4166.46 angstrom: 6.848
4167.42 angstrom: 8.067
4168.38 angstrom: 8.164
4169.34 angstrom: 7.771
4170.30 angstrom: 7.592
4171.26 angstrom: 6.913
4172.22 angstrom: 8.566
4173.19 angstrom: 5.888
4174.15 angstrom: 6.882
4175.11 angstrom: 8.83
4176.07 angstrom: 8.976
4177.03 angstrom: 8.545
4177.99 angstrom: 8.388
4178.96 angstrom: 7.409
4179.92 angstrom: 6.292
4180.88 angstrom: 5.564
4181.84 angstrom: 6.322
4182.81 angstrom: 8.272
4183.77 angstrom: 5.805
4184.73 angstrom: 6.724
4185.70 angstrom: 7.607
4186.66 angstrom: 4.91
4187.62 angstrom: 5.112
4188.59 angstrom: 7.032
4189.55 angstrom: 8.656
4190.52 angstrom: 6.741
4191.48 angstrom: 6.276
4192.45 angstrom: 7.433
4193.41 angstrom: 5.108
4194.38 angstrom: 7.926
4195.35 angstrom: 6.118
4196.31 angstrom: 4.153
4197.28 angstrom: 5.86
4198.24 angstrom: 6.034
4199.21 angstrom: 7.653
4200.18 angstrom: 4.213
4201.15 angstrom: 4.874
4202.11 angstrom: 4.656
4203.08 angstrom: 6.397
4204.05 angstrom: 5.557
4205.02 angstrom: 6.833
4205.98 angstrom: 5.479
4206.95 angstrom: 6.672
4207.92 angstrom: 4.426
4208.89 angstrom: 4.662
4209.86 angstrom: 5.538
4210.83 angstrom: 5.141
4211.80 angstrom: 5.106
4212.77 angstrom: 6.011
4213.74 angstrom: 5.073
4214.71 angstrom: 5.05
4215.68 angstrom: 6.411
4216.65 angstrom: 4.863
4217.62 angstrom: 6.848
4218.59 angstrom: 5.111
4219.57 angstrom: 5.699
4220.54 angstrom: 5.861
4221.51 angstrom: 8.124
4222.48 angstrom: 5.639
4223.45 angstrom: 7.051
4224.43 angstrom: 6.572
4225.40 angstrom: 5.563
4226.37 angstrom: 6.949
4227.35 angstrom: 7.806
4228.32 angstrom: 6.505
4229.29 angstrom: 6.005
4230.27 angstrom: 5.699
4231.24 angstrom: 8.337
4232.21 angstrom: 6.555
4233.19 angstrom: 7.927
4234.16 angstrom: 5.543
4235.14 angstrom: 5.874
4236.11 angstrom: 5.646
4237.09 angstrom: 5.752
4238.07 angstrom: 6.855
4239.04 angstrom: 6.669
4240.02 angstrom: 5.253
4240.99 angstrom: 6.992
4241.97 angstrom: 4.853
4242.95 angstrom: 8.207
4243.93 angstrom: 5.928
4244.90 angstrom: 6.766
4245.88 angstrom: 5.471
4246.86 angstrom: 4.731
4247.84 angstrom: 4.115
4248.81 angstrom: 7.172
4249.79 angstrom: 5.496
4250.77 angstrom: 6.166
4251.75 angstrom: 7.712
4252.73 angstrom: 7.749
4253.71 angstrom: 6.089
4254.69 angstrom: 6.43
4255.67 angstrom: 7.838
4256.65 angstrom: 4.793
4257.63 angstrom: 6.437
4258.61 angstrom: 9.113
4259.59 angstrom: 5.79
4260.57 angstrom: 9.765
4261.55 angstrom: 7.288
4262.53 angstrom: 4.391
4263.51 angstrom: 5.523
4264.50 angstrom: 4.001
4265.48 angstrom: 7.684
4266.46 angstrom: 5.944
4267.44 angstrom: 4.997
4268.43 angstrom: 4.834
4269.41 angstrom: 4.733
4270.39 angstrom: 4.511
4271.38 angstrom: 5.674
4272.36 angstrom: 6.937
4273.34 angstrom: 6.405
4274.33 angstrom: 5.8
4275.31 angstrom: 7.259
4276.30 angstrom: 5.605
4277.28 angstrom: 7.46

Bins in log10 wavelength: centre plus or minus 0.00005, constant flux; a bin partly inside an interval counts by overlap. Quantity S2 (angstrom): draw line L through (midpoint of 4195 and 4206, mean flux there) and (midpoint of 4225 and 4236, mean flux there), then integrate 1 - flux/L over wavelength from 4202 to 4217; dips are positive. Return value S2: 1.0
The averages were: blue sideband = 5.66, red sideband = 6.59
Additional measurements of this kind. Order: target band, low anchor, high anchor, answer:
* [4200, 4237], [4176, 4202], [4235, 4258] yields 2.3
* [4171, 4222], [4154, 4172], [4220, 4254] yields 2.1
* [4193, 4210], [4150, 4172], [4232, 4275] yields 1.9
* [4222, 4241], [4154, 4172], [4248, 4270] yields 0.0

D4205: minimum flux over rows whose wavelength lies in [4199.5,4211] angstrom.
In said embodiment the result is 4.213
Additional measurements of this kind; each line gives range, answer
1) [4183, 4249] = 4.115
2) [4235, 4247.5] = 4.731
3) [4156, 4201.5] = 4.153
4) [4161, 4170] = 4.681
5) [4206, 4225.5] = 4.426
